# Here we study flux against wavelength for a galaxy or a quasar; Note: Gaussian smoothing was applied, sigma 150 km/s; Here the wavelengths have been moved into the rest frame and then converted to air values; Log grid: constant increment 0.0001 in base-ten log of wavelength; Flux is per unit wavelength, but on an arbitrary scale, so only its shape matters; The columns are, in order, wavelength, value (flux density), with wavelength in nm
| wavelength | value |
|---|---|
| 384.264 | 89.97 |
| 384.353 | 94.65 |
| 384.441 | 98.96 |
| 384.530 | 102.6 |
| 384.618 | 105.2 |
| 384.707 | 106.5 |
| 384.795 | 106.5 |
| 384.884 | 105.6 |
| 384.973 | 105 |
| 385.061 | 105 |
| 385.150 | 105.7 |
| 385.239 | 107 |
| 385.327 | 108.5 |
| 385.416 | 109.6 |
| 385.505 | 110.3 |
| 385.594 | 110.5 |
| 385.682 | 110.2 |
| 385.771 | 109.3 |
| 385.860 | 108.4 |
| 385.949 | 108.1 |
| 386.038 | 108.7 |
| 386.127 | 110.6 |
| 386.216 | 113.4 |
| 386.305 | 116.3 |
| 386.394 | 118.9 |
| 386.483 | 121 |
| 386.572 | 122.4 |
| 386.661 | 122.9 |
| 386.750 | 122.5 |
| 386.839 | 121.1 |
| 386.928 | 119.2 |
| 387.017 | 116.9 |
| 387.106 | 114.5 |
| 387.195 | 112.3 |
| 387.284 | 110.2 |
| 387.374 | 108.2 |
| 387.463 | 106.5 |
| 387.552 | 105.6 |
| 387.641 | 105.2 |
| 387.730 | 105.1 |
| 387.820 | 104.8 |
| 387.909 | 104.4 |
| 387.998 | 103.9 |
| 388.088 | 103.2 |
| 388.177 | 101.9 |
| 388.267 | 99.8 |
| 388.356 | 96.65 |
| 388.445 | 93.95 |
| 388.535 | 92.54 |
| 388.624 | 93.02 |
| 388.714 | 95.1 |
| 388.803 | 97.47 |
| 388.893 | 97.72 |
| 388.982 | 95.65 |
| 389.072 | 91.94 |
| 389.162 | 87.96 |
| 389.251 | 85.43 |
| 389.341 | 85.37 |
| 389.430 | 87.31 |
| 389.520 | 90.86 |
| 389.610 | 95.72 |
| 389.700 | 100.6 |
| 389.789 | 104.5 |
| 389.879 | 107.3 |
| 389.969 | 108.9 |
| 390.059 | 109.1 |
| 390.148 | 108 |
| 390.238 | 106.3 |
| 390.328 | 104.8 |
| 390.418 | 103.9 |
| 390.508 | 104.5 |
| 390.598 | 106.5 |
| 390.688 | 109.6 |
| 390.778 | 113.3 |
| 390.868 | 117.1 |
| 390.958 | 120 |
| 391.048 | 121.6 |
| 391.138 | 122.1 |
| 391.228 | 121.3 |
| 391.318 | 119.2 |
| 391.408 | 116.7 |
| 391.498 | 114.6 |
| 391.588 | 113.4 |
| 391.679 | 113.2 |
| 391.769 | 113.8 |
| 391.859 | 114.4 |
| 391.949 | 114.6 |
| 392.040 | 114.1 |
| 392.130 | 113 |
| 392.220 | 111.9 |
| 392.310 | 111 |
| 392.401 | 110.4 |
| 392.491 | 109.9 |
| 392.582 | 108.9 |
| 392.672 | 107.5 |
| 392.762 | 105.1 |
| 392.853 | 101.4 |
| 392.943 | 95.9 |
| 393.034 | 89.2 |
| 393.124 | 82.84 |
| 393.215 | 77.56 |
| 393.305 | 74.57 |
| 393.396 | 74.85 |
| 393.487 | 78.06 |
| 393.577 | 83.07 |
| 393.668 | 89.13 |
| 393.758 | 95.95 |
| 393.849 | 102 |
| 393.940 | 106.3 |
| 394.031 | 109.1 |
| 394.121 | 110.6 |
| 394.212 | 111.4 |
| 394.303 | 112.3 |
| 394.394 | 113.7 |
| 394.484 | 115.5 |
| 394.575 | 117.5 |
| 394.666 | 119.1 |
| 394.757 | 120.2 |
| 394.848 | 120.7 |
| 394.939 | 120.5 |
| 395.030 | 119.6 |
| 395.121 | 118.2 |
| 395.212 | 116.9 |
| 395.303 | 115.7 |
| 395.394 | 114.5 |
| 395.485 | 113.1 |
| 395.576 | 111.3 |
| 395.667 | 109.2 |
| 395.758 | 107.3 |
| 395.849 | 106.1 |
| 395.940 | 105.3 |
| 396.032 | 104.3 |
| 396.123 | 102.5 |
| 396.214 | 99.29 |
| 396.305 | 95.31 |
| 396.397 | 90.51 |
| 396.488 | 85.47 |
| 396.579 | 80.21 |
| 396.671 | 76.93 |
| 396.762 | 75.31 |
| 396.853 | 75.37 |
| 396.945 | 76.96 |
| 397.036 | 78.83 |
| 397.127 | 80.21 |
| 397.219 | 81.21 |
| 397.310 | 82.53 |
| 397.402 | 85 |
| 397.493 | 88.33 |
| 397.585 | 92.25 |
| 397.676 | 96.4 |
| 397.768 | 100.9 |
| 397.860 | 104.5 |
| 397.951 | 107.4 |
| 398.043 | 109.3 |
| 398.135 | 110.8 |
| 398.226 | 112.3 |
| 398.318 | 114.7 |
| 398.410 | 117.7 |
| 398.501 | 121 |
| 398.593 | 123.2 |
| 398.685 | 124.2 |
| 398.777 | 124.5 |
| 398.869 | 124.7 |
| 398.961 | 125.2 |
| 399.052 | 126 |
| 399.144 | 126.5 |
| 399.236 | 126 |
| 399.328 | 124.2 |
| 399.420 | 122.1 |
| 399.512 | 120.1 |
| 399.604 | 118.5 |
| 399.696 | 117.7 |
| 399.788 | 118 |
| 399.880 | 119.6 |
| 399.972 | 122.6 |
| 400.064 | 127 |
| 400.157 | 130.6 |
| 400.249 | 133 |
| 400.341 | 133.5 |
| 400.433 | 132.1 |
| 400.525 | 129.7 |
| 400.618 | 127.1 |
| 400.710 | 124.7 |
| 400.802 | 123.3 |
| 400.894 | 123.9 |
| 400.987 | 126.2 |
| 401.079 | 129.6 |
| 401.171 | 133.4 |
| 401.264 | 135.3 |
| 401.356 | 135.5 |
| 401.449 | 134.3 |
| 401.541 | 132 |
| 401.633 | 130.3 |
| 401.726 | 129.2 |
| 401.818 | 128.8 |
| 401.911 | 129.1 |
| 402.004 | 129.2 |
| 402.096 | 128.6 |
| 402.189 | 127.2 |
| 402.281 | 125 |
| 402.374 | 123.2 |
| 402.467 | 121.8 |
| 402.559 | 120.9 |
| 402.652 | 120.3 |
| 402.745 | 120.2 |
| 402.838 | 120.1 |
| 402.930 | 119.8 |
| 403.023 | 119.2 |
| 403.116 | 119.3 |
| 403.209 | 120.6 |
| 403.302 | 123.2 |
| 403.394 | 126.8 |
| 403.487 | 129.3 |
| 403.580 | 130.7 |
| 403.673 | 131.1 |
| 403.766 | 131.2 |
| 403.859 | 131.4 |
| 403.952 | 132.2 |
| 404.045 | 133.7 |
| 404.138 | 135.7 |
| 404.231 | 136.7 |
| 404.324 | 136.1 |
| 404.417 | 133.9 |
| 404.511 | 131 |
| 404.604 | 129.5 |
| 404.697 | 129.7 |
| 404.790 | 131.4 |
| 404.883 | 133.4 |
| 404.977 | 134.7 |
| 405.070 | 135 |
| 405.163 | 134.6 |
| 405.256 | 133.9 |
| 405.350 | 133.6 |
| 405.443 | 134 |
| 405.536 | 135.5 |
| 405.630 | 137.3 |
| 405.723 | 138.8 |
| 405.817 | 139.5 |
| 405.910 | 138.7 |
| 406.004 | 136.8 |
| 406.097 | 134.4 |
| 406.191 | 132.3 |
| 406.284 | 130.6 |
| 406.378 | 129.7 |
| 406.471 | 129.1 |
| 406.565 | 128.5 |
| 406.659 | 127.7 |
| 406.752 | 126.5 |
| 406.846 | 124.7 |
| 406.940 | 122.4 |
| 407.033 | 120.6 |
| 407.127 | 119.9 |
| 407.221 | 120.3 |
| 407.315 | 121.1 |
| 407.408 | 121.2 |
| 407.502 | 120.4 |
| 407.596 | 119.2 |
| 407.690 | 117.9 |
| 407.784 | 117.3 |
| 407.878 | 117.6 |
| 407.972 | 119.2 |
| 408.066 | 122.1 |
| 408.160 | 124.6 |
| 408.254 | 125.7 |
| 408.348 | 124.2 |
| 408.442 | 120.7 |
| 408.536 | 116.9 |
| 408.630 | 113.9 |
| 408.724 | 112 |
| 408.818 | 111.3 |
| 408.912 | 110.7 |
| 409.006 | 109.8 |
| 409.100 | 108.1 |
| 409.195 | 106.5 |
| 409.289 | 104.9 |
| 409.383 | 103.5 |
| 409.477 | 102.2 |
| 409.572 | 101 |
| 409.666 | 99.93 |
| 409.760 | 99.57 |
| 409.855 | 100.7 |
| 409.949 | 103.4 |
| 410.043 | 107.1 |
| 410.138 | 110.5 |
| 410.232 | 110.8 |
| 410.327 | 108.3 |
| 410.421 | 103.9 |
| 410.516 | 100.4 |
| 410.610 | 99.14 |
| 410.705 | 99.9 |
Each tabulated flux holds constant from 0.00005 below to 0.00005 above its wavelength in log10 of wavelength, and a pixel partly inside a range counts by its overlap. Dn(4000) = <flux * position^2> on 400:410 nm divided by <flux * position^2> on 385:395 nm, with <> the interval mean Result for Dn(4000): 1.3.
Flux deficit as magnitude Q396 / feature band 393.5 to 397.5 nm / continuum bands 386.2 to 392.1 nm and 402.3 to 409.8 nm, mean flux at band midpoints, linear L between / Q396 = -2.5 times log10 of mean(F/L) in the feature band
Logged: 0.13 mag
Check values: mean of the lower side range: 107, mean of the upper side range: 124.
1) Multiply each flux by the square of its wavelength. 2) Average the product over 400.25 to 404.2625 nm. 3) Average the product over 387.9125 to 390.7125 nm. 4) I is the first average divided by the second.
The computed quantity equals 1.4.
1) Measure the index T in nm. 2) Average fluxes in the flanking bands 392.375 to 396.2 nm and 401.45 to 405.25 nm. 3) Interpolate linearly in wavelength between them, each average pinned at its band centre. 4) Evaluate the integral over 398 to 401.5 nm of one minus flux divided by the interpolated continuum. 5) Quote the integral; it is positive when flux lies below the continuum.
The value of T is -0.15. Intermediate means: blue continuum 105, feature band 124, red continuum 129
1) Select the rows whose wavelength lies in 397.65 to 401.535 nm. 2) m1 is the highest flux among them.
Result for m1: 135.5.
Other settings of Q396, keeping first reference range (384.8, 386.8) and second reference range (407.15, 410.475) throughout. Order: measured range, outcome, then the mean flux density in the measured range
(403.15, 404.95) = -0.166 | 131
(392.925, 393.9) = 0.292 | 85.5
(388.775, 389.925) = 0.184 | 94.4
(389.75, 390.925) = 0.037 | 108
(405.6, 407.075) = -0.167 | 131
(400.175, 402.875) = -0.142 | 128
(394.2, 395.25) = -0.050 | 117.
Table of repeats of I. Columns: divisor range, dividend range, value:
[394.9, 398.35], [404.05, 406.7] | 1.41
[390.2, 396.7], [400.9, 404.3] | 1.26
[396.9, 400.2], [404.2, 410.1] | 1.15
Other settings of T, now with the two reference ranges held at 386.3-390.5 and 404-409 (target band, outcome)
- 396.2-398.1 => 0.44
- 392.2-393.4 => 0.13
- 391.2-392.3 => -0.06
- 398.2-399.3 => -0.05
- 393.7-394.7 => 0.02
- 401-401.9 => -0.08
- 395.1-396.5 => 0.09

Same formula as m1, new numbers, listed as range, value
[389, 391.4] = 122.1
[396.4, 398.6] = 123.2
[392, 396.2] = 120.7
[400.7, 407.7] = 139.5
